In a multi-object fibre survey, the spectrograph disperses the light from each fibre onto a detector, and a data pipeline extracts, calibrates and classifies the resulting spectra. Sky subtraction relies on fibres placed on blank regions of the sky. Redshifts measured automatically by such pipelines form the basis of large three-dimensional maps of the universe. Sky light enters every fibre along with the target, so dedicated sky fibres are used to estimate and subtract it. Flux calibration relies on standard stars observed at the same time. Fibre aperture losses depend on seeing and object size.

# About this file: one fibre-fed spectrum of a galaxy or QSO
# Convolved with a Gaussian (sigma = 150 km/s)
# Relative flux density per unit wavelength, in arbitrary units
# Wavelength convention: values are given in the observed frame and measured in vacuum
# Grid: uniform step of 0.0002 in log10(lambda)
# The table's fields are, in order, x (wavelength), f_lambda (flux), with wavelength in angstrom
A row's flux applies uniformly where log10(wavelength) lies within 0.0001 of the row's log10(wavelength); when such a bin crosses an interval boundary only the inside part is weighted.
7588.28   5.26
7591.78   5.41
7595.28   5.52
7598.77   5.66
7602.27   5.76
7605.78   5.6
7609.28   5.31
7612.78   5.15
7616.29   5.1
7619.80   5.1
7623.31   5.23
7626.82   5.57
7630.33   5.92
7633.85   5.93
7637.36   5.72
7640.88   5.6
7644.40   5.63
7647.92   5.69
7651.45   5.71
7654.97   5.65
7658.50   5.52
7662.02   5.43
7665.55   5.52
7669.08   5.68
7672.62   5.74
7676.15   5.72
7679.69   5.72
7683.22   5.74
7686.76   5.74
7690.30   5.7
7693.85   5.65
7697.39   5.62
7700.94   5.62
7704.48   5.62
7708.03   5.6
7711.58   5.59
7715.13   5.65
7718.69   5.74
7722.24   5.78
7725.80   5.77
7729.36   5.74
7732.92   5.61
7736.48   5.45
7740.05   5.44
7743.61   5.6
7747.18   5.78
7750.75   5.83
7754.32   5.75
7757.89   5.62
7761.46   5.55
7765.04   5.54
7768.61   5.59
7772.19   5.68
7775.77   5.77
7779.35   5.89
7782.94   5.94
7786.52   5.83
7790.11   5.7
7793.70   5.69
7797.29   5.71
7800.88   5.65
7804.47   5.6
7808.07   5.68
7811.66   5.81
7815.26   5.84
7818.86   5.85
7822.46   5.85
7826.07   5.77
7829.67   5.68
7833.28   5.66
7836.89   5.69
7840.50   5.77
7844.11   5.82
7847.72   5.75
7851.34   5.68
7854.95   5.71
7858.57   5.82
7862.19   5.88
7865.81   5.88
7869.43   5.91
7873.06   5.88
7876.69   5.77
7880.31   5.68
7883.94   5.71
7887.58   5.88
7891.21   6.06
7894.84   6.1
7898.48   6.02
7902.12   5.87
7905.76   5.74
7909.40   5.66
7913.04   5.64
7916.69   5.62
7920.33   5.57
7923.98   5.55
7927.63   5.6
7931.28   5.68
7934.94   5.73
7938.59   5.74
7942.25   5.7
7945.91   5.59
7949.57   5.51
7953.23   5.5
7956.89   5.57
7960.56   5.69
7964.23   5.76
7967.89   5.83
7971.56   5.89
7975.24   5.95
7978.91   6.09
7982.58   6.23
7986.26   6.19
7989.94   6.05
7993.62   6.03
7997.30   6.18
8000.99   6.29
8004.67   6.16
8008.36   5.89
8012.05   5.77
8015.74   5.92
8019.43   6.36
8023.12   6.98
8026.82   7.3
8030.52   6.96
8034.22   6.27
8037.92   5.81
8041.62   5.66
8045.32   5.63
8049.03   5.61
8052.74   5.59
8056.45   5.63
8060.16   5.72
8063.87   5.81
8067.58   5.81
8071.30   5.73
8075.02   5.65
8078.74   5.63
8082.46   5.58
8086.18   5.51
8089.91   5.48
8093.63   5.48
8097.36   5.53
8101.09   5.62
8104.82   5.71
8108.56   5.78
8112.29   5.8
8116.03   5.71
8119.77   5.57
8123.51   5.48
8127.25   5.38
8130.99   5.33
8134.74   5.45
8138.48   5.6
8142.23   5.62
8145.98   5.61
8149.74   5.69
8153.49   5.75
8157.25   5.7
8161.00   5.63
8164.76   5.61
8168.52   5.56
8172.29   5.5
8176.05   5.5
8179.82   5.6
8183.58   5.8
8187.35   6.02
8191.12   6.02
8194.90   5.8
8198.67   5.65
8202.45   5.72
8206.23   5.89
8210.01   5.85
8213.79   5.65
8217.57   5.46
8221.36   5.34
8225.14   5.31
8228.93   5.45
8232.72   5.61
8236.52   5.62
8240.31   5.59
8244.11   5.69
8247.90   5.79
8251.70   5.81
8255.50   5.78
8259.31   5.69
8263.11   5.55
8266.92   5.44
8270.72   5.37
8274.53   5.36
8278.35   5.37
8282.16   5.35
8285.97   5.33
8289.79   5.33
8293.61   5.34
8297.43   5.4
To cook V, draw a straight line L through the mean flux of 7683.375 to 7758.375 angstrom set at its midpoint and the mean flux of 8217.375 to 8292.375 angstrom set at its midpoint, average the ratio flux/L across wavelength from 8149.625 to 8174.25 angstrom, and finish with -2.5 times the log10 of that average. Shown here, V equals -0.02 mag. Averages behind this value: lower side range 5.66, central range 5.63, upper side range 5.51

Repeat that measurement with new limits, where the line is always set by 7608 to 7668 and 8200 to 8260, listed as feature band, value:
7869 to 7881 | -0.05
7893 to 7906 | -0.07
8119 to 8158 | 0.01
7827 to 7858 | -0.03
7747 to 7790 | -0.03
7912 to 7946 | -0.01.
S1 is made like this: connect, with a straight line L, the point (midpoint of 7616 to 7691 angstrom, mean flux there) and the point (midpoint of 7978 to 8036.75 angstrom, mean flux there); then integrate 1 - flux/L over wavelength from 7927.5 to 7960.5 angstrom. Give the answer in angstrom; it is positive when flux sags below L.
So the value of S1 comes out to 2.9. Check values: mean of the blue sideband 5.62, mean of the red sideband 6.29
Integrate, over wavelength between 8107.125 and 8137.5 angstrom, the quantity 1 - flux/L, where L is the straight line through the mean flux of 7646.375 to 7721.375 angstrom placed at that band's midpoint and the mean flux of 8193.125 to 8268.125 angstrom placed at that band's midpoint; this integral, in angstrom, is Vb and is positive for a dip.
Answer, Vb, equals 0.4 angstrom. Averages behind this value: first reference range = 5.65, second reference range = 5.64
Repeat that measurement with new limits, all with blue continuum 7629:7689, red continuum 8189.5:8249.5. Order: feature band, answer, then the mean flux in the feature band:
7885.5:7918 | -1.0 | 5.84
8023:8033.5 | -2.5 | 7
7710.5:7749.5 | 0.2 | 5.65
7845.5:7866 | -0.4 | 5.78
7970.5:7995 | -1.7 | 6.07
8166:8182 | 0.3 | 5.55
